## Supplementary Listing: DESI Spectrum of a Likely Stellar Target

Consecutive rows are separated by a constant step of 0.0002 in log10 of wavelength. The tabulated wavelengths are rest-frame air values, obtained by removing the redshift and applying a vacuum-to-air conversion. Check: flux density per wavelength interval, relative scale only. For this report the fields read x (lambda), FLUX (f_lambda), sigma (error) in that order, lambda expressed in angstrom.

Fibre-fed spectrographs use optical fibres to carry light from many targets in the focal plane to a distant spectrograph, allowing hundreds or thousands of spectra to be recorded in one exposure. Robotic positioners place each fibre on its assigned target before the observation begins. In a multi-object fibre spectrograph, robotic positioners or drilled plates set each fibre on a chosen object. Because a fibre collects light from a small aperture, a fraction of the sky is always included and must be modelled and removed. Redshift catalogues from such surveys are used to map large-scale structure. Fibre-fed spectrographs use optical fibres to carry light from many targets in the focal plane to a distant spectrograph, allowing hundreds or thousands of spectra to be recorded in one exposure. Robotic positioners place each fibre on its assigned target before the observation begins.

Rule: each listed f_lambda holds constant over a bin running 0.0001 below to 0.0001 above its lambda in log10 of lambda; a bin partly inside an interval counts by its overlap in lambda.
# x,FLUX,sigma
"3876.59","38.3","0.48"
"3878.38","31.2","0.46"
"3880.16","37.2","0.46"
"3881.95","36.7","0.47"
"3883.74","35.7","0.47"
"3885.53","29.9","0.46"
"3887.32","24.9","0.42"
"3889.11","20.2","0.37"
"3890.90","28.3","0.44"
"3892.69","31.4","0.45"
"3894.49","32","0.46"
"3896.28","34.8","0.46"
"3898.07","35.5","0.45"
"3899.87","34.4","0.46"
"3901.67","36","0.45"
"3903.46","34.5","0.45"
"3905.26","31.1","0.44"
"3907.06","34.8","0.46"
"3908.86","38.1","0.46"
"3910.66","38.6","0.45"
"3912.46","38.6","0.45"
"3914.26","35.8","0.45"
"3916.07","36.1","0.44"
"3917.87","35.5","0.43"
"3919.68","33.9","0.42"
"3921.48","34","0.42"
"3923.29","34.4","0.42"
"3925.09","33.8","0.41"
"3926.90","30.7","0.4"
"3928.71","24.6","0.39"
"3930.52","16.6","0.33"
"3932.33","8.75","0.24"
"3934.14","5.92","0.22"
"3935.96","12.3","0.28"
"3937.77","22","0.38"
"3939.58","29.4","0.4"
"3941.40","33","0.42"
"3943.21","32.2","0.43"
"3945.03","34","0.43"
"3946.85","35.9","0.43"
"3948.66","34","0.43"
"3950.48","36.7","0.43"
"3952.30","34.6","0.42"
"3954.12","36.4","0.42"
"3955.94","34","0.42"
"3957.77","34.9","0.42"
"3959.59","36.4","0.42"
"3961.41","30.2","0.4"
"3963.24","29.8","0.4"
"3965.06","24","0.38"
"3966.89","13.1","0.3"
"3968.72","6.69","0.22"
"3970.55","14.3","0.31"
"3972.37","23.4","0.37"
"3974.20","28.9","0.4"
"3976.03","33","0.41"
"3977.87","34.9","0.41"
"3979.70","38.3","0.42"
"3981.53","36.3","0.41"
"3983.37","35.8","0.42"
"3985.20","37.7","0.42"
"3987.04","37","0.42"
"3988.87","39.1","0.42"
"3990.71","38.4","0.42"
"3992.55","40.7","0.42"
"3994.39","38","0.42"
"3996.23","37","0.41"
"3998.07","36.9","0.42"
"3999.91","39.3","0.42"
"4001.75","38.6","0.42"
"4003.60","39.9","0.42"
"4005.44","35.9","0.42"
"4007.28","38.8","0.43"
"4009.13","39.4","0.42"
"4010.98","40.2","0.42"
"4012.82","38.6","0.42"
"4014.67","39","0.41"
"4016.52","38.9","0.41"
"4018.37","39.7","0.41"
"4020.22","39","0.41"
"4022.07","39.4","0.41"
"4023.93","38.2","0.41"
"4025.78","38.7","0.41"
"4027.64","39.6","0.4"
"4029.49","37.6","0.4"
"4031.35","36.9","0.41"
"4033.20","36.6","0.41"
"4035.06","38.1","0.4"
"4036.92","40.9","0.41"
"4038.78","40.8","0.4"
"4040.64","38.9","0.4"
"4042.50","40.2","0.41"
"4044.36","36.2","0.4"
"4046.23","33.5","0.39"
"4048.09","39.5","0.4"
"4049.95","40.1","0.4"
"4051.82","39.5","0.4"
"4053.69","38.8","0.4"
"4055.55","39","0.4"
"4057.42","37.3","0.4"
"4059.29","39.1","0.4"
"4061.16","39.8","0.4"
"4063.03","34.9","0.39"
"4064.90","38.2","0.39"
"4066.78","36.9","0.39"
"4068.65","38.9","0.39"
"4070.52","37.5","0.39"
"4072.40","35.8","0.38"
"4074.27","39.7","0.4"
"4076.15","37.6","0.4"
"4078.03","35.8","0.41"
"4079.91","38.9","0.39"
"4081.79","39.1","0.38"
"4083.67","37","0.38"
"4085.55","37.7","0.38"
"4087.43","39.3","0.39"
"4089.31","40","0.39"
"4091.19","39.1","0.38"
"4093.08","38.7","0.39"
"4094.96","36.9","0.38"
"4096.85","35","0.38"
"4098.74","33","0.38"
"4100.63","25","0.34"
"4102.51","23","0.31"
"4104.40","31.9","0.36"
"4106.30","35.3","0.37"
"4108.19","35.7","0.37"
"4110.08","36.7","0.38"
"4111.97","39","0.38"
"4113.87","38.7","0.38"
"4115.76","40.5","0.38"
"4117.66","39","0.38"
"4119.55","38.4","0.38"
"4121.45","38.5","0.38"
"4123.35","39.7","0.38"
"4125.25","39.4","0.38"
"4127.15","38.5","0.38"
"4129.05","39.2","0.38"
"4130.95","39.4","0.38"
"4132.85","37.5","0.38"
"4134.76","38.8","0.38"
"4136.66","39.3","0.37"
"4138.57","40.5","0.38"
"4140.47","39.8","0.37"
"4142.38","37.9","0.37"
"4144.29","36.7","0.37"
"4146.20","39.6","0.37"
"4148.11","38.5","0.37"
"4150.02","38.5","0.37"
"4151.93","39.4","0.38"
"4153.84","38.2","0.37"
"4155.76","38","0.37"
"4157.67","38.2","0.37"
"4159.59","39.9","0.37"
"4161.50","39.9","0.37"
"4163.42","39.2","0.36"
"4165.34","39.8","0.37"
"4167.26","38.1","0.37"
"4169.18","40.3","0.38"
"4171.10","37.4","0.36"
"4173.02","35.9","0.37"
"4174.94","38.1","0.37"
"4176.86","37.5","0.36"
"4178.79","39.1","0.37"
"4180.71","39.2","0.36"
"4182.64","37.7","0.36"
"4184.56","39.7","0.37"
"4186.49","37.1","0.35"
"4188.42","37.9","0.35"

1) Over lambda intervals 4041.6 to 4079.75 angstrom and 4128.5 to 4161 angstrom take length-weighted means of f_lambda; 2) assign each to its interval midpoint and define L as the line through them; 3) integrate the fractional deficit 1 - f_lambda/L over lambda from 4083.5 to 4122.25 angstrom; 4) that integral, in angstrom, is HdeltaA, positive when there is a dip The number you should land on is 2.3 angstrom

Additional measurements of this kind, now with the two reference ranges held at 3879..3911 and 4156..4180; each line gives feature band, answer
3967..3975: 3.9 angstrom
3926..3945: 6.5 angstrom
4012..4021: -0.9 angstrom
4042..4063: -1.2 angstrom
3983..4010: -2.5 angstrom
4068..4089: -0.7 angstrom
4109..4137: -0.9 angstrom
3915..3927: -0.3 angstrom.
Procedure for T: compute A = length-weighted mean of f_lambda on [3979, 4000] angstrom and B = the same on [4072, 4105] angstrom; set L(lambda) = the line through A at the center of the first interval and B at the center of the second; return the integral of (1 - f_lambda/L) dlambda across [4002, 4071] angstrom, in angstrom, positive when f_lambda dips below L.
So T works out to -3.09 angstrom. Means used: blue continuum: 37.8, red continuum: 35.8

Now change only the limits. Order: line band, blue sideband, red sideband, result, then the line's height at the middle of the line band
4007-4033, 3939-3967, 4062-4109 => -3.5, 34.2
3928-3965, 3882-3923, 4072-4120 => 6.6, 34.1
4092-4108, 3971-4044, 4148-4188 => 2.3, 38.1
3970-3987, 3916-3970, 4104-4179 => -1.3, 29.8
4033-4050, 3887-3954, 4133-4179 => -1.8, 34.7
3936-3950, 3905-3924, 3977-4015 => 2.3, 36.5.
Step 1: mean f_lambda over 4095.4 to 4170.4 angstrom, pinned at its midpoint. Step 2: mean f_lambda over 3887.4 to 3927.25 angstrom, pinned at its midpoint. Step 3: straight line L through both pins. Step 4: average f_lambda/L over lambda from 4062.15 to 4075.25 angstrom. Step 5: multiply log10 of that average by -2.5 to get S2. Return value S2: -0.03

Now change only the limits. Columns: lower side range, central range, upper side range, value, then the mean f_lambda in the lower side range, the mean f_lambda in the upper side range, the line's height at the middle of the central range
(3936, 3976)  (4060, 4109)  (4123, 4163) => -0.02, 28.5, 38.9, 35.6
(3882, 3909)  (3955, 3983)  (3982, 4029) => 0.28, 32.1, 38.5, 36.4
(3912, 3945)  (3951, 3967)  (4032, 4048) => -0.03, 27.7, 38.2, 30.5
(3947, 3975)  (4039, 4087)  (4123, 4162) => -0.12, 28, 38.9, 34.1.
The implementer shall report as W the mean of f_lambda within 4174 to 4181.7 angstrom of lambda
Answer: 38.5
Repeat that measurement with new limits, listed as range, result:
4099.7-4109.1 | 30.2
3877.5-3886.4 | 34.2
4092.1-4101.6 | 33.7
